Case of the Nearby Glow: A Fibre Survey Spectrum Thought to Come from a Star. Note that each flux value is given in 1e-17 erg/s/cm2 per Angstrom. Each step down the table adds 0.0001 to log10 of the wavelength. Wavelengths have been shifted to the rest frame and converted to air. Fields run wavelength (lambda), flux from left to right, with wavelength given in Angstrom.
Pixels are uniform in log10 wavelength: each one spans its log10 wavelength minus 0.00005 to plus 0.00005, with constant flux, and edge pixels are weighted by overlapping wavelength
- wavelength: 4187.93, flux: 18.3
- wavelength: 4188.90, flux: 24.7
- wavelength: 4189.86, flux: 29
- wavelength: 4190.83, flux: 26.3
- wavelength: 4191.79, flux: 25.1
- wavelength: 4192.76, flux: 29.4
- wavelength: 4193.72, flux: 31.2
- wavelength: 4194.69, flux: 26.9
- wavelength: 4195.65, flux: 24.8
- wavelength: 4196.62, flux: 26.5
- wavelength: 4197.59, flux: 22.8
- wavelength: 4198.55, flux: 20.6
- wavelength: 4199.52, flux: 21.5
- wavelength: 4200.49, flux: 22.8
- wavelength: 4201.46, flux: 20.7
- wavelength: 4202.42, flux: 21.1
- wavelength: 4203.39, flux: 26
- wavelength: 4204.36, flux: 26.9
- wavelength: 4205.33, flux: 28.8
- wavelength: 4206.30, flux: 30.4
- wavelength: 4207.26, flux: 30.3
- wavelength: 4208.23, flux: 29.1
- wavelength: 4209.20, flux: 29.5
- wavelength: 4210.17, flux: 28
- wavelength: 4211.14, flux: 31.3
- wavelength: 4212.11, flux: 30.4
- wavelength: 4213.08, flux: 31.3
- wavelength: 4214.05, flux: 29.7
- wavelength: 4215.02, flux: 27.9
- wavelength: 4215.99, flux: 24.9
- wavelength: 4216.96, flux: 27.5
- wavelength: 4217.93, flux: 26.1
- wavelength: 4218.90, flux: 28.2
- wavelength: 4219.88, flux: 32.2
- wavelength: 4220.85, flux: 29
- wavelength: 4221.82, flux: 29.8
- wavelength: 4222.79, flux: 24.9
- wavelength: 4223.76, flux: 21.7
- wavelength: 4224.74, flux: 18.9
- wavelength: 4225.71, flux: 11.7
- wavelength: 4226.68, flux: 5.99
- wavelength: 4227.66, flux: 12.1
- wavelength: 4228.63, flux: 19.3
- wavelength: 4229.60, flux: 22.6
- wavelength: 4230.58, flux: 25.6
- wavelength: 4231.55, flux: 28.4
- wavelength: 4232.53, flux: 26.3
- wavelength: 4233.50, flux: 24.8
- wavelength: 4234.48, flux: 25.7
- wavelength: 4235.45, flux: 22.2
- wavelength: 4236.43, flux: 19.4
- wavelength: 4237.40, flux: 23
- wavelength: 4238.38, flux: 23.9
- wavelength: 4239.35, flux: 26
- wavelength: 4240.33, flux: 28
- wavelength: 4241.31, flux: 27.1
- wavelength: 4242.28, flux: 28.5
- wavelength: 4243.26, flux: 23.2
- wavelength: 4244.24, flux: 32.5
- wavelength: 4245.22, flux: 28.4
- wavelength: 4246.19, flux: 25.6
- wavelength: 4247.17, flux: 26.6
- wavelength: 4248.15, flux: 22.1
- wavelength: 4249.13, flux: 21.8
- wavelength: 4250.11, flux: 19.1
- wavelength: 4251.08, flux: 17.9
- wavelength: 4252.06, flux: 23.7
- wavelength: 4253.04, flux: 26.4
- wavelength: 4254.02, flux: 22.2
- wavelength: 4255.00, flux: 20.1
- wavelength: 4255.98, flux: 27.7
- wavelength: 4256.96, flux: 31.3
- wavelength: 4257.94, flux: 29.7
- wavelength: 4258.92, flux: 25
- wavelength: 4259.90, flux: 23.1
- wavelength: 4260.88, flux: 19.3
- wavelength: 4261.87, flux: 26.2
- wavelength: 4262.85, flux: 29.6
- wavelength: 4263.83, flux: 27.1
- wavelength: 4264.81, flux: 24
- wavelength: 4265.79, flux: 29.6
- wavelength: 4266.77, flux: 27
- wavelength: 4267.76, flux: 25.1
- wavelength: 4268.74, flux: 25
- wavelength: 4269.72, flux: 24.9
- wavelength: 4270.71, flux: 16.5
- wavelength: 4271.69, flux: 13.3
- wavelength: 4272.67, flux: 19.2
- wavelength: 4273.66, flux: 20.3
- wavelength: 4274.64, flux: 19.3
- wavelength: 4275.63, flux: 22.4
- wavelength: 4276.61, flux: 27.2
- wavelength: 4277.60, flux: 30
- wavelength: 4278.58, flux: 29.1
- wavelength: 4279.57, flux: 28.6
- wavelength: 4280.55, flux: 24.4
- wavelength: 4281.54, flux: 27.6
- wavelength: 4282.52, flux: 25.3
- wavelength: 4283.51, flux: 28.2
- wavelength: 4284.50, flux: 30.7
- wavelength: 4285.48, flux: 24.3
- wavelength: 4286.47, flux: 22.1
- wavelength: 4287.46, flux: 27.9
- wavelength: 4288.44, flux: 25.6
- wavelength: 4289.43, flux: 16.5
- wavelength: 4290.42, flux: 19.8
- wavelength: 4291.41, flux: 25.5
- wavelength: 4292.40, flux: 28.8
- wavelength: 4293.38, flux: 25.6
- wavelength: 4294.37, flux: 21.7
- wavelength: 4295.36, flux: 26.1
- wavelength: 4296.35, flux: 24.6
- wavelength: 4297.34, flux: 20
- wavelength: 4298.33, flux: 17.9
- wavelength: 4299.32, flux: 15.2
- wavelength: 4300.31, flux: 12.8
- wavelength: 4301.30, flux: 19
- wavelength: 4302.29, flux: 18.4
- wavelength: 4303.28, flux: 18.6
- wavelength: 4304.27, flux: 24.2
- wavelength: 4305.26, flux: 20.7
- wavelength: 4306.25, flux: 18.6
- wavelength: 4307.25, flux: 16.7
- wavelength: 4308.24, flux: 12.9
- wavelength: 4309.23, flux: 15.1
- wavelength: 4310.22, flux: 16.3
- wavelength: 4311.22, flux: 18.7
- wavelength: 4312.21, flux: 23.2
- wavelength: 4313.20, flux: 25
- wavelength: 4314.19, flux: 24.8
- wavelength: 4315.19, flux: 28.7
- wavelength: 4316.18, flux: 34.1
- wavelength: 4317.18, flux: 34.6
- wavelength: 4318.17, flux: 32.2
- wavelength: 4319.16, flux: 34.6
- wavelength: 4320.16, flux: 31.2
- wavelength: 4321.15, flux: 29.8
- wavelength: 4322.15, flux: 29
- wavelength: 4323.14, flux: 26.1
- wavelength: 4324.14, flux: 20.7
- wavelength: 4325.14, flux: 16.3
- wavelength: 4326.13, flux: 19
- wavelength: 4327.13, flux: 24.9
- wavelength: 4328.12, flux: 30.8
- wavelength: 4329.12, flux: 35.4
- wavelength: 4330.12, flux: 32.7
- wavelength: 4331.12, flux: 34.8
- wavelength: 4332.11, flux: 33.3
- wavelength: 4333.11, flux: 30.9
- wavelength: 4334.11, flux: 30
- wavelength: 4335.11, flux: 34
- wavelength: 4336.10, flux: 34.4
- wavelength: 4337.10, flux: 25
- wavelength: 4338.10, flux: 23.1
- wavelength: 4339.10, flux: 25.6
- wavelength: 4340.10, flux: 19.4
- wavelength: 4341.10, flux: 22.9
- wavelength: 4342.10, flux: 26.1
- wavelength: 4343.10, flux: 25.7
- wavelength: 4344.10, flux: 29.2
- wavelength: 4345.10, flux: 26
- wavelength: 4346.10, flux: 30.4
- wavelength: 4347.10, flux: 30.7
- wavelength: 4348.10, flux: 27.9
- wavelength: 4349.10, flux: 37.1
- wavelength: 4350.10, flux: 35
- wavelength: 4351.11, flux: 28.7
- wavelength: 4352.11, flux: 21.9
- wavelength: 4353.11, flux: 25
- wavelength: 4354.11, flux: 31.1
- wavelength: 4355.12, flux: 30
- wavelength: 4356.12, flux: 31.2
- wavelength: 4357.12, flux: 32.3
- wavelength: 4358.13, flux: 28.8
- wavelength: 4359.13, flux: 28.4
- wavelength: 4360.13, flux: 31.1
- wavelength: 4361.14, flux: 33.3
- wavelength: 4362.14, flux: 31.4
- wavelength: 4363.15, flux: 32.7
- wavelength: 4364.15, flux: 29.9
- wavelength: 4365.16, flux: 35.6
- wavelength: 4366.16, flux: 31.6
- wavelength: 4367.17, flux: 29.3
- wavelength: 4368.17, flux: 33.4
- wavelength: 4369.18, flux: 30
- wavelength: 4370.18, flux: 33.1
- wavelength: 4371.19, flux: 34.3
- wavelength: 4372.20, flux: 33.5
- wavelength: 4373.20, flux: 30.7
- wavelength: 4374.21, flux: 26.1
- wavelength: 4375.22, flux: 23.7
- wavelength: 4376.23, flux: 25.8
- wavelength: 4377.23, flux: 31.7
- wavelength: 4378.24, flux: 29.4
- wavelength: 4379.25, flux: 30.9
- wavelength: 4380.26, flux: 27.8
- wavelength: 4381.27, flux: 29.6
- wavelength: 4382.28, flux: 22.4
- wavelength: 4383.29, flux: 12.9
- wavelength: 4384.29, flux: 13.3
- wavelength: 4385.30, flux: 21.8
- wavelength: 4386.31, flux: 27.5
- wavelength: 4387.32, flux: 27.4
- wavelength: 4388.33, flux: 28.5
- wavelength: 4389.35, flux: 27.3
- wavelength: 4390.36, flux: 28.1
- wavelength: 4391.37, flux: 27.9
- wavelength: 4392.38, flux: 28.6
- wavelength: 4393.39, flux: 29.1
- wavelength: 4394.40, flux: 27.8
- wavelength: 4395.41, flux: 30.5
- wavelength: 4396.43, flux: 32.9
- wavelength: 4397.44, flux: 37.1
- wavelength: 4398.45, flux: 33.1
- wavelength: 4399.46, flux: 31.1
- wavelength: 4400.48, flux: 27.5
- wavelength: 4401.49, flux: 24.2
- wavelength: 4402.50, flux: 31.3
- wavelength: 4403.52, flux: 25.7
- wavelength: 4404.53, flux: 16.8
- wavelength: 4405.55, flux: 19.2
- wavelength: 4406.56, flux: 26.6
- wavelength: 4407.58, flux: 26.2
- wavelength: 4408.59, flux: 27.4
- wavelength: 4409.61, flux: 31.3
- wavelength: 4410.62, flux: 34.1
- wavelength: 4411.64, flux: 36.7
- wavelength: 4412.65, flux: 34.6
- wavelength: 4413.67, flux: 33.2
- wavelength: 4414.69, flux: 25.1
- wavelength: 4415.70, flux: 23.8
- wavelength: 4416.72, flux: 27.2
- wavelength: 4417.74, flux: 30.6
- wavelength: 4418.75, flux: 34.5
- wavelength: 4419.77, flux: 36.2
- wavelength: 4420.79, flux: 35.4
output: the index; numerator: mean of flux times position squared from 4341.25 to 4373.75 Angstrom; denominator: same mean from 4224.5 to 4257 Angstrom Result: 1.39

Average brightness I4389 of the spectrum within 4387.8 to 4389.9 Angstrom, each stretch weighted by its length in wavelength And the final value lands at 27.8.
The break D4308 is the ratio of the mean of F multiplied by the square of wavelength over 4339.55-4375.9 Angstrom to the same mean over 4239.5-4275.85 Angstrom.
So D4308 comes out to 1.28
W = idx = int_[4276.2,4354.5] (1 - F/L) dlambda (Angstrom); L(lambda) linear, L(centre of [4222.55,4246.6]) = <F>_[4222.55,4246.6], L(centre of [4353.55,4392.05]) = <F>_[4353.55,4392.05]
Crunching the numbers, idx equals 2.3 Angstrom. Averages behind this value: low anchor 23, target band 25.6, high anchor 28.8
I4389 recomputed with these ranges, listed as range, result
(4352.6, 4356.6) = 29.3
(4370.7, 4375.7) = 29.7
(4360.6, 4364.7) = 31.8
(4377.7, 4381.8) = 29.3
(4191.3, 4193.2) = 27.2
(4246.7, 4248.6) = 24.3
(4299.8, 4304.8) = 18.6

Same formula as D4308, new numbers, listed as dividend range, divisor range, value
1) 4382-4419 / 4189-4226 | 1.14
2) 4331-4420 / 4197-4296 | 1.24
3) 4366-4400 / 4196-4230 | 1.24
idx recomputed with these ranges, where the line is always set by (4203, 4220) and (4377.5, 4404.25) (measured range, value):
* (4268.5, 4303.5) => 6.6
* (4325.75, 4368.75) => -2.9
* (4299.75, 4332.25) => 4.0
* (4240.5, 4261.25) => 2.6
